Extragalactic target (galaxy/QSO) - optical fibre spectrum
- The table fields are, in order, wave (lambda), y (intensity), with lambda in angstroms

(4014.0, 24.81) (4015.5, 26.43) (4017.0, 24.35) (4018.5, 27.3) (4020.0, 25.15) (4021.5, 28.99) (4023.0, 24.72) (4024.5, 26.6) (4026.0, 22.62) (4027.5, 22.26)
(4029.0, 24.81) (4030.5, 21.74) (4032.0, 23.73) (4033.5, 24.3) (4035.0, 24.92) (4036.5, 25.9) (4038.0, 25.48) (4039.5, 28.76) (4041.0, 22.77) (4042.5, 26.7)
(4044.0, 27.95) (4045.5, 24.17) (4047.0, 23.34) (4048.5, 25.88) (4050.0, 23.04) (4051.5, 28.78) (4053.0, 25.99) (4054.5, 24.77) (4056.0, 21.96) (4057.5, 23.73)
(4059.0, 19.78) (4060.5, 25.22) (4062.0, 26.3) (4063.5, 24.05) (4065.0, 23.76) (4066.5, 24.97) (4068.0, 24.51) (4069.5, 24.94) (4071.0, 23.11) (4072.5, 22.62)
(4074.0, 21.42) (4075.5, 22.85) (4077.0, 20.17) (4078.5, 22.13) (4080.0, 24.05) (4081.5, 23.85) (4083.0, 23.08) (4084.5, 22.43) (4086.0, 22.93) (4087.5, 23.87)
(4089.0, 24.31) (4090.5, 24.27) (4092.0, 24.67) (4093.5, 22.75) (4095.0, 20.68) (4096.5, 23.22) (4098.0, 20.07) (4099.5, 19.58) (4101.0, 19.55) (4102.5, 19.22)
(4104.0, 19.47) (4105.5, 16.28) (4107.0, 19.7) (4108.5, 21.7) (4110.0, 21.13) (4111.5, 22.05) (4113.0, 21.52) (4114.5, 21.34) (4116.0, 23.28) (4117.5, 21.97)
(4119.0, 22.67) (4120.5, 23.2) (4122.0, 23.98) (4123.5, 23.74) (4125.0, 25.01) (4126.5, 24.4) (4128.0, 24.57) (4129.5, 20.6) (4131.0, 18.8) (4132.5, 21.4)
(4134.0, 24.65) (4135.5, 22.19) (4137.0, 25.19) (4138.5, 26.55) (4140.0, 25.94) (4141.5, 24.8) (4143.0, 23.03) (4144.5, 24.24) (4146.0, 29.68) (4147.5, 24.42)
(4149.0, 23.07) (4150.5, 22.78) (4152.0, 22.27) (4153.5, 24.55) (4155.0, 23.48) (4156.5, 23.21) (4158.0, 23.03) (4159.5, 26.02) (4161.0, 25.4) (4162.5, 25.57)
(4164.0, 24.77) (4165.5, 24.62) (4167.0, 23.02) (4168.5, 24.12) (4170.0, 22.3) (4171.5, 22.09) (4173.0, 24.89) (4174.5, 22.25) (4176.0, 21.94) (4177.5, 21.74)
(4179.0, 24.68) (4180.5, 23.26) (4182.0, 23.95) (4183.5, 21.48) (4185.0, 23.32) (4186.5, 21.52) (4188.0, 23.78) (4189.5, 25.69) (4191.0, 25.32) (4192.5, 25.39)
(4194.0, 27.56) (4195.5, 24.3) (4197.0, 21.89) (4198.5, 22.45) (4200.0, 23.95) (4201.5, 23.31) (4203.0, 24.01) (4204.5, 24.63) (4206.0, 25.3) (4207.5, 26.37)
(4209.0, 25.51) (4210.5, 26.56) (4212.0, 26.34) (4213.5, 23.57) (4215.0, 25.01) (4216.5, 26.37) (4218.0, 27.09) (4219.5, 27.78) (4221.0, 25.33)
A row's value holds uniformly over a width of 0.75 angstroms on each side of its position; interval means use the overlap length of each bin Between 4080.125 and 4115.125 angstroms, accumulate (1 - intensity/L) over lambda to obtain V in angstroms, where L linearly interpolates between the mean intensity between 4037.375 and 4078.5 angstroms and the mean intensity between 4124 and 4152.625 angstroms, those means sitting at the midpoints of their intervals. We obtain 3.50 angstroms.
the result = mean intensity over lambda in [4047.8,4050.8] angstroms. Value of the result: 24.5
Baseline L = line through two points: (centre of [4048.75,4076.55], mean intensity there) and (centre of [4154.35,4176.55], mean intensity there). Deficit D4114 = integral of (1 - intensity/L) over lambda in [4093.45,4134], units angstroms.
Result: 3.9 angstroms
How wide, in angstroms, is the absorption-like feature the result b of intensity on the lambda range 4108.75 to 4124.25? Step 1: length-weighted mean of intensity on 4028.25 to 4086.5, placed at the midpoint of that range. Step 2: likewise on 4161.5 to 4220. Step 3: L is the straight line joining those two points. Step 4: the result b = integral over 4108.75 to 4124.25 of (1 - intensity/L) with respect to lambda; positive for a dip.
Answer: 1.1 angstroms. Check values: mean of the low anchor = 24.1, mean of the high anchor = 24.3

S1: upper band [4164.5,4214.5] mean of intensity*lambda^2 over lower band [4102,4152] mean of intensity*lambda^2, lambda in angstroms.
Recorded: 1.1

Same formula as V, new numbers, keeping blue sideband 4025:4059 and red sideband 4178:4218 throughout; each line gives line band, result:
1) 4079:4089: 0.5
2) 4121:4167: 0.9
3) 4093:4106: 2.4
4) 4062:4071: 0.0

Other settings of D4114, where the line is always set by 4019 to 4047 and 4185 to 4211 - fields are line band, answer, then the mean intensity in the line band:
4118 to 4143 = 1.2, 23.6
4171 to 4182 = 0.7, 23.1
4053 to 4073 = 0.8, 23.9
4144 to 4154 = 0.1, 24.4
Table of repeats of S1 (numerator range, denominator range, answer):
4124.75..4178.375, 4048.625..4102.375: 1.06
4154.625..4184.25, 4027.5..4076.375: 1.02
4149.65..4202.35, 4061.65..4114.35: 1.11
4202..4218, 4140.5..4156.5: 1.08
